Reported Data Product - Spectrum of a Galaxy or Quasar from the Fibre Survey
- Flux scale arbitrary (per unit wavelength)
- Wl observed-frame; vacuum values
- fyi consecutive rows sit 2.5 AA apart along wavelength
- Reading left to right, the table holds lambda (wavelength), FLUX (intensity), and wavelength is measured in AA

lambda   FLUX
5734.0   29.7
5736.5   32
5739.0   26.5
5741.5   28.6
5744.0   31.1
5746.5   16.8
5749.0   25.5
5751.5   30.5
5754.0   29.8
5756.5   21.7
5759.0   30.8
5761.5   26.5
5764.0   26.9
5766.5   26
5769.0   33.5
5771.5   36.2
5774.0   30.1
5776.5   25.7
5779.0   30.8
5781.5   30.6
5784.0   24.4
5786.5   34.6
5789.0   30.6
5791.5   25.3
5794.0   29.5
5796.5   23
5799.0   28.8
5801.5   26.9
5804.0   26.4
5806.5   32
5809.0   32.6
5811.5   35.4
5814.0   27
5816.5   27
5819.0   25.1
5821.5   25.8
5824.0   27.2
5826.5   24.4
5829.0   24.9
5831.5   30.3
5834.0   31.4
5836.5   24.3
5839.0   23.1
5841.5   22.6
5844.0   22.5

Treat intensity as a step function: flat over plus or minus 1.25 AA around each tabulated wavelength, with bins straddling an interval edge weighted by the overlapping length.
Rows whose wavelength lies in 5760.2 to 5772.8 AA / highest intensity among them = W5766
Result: 36.2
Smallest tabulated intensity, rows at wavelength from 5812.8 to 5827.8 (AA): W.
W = 24.4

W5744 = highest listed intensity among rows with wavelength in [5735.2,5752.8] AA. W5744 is 32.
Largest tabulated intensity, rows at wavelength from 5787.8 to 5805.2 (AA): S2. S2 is 30.6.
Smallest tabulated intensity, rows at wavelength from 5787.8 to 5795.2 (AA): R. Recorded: 25.3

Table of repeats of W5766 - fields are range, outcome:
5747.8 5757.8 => 30.5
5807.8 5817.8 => 35.4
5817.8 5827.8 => 27.2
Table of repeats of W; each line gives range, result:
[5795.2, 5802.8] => 23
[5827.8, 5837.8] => 24.3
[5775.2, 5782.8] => 25.7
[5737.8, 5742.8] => 26.5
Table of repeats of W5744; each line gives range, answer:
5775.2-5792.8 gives 34.6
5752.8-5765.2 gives 30.8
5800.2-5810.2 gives 32.6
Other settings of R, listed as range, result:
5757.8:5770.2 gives 26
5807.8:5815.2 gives 27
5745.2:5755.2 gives 16.8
